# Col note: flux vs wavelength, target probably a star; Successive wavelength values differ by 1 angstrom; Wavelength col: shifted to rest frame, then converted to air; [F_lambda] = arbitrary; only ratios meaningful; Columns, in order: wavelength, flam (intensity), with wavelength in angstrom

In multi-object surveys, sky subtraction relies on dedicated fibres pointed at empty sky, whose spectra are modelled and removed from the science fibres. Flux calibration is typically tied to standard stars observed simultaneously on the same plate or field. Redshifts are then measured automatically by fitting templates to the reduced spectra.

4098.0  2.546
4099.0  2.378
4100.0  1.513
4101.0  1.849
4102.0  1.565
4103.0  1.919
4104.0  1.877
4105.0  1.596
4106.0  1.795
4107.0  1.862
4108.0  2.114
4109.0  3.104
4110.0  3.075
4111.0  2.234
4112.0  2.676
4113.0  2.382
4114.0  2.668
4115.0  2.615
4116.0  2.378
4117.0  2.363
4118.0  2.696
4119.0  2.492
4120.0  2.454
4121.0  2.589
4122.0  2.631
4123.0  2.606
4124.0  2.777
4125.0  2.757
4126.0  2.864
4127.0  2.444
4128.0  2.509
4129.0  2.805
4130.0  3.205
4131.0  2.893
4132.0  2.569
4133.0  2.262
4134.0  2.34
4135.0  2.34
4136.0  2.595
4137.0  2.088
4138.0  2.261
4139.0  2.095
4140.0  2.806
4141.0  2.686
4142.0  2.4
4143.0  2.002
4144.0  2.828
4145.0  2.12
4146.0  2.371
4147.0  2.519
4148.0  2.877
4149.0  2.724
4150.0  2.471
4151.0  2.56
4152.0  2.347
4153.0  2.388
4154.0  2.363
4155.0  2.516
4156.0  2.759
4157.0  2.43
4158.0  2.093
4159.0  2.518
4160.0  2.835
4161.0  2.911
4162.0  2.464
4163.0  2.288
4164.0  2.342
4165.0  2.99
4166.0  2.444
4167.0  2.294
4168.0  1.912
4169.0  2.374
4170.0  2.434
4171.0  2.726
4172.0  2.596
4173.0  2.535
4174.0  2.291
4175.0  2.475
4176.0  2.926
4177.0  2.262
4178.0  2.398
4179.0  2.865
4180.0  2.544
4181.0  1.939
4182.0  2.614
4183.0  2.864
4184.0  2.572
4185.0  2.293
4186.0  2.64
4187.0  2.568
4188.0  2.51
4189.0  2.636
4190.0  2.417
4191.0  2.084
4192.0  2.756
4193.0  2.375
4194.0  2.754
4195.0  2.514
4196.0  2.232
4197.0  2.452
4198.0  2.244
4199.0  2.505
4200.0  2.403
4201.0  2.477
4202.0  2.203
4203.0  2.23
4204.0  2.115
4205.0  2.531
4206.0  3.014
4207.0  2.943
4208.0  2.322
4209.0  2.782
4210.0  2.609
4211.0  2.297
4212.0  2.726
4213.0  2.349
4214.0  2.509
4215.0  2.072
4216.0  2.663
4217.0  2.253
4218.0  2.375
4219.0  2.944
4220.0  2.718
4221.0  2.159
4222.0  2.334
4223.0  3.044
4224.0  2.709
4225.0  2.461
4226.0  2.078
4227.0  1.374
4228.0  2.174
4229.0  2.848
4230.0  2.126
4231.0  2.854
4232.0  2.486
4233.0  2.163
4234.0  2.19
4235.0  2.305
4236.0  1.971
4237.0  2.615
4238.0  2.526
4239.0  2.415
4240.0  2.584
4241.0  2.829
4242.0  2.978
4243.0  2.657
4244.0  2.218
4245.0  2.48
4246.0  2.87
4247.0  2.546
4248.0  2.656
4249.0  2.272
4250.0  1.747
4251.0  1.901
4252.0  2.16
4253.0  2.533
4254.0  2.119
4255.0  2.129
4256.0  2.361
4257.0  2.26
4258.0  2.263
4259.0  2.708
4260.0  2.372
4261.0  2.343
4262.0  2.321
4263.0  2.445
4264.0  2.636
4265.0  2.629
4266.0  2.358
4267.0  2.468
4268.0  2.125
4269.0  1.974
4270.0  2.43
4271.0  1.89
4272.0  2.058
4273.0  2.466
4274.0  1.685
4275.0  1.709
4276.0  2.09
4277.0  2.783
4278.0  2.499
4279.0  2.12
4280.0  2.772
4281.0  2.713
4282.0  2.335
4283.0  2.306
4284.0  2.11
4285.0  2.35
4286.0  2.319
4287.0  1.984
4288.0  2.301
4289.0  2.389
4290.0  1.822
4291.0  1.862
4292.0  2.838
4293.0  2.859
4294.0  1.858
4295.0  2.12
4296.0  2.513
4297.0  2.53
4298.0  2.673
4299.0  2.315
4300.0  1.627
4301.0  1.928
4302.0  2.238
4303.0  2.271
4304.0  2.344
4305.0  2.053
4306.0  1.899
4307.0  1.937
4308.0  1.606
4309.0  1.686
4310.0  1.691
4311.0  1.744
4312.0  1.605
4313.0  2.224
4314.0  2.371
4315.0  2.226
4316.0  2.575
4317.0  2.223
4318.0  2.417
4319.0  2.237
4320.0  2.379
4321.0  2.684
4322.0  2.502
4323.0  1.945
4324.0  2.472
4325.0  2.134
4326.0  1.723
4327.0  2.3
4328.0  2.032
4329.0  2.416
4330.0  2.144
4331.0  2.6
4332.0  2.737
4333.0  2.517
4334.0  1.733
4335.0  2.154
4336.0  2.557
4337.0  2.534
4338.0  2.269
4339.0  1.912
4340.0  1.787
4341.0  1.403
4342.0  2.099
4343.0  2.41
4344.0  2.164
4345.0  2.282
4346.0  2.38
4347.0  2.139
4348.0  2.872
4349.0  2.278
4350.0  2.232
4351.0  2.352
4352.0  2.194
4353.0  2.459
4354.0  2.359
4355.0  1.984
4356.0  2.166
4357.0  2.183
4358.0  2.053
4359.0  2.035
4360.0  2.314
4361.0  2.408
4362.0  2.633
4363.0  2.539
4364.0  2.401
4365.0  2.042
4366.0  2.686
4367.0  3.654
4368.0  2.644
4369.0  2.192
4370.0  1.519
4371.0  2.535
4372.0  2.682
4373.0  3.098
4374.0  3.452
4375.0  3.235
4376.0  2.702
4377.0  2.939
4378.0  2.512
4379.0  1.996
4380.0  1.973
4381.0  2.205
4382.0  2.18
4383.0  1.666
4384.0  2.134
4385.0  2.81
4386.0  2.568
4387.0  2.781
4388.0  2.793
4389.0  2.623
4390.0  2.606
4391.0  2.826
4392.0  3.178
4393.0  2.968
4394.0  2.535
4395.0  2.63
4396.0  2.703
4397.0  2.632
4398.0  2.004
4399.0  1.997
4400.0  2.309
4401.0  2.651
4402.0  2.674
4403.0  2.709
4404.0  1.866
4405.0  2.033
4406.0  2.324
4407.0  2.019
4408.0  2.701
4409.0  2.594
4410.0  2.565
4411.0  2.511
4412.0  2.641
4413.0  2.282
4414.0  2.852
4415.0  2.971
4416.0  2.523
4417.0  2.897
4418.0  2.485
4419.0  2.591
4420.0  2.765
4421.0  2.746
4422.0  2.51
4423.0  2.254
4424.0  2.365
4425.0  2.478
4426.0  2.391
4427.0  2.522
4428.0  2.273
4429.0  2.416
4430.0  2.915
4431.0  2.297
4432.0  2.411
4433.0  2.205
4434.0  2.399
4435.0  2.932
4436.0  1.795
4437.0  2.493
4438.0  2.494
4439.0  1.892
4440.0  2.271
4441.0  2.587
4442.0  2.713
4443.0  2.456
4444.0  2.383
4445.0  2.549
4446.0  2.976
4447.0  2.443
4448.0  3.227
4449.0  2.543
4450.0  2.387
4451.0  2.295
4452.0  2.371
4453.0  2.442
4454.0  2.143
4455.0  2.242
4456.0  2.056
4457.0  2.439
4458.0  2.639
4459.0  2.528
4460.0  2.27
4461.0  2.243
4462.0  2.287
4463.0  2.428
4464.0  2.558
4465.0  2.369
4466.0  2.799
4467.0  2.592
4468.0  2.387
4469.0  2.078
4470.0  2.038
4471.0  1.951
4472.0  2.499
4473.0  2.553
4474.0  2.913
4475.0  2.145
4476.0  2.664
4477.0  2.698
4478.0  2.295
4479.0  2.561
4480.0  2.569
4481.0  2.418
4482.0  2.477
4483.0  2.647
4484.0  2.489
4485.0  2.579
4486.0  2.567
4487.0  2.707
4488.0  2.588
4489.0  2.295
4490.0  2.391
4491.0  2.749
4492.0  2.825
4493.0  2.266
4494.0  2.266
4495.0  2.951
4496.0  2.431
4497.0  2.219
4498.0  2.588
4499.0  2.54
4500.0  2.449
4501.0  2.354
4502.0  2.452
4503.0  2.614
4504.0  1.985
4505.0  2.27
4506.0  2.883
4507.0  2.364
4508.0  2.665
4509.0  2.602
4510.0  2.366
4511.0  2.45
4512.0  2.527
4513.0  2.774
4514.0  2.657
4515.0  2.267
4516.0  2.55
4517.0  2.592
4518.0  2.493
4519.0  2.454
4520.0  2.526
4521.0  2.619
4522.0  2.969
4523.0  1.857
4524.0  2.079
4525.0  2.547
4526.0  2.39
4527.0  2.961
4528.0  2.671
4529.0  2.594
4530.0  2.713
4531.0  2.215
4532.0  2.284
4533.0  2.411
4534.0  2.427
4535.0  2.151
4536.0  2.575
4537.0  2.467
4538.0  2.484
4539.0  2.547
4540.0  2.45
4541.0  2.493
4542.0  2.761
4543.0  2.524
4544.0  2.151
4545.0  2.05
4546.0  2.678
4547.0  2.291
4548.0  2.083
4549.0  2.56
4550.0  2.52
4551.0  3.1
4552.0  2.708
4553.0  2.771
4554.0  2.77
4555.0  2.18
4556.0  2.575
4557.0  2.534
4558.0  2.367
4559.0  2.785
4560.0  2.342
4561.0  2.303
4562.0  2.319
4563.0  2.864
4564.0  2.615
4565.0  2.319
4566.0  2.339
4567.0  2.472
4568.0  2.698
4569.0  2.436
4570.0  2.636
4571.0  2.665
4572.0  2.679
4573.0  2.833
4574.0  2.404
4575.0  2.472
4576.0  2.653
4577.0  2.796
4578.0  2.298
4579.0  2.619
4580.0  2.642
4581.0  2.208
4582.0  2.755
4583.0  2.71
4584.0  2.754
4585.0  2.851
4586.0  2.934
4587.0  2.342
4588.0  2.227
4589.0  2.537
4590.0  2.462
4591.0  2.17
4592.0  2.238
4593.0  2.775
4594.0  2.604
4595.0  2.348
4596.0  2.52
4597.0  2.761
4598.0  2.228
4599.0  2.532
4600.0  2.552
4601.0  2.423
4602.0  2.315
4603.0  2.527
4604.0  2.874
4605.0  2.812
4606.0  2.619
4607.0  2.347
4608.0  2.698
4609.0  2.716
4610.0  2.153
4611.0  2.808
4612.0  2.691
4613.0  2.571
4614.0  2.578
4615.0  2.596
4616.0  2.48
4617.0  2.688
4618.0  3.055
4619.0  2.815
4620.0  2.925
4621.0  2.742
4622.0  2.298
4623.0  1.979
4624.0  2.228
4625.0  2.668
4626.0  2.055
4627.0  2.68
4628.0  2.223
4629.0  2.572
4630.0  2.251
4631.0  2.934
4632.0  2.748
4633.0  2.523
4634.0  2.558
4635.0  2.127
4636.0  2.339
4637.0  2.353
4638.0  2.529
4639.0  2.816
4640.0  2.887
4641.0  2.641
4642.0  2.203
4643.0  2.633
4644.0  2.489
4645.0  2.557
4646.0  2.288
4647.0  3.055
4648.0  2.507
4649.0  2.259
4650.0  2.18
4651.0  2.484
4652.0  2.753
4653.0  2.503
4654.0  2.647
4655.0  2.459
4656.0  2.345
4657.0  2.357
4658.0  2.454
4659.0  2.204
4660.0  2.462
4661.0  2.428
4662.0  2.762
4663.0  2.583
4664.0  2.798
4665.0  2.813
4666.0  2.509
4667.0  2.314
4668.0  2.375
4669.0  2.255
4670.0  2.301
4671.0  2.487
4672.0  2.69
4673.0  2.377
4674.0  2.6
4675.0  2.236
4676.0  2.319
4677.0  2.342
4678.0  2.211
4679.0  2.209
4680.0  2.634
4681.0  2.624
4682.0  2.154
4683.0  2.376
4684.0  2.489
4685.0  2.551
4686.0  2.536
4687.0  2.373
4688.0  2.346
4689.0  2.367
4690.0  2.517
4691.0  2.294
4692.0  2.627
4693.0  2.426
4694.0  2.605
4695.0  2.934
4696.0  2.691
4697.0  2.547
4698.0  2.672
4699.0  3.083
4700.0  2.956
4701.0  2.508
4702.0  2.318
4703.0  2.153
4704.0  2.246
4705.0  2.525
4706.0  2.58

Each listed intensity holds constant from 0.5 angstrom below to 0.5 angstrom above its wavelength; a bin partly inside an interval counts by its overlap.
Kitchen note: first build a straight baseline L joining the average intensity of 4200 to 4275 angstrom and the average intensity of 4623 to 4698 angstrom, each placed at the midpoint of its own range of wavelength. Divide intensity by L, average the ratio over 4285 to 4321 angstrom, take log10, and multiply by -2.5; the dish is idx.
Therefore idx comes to 0.11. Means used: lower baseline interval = 2.39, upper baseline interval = 2.48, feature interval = 2.17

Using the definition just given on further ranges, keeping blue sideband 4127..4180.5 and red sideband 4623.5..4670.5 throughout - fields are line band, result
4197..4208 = 0.018 mag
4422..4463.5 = 0.031 mag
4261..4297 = 0.093 mag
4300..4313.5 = 0.281 mag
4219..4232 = 0.031 mag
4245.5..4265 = 0.064 mag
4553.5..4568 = 0.001 mag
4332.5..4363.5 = 0.119 mag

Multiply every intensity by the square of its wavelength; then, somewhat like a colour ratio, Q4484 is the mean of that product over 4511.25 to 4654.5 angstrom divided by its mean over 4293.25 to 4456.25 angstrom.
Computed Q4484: 1.2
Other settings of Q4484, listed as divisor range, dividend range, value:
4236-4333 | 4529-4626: 1.27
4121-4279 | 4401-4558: 1.15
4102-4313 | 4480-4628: 1.24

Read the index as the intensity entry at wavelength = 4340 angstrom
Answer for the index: 1.787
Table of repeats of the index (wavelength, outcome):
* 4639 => 2.816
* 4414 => 2.852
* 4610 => 2.153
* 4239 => 2.415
